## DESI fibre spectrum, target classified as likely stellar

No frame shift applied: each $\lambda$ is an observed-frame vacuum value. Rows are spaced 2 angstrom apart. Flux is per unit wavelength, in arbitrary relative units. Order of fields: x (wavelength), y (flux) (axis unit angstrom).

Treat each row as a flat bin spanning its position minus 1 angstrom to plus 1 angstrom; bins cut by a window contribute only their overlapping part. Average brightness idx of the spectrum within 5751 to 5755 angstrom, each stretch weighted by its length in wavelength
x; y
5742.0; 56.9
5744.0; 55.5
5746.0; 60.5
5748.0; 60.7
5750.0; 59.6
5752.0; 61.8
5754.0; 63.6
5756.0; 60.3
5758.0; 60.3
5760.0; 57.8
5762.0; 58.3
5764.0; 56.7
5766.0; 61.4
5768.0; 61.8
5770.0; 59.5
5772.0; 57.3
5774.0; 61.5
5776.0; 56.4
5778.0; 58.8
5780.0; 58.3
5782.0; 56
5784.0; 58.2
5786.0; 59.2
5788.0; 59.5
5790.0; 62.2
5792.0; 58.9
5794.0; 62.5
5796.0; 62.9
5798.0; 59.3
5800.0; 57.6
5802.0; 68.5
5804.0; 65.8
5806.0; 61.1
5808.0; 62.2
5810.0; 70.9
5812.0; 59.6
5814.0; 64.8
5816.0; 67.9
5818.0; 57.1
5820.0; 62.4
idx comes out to 62.7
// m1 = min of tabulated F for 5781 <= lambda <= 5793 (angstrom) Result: 56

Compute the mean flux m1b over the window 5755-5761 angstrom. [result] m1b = 59.5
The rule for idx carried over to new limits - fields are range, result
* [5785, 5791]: 60.3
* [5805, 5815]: 63.7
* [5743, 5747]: 58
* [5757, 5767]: 58.9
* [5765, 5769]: 61.6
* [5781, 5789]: 58.2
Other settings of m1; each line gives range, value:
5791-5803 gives 57.6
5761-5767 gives 56.7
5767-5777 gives 56.4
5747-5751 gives 59.6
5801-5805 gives 65.8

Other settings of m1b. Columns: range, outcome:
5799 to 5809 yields 63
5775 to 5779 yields 57.6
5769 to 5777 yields 58.7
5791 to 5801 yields 60.2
